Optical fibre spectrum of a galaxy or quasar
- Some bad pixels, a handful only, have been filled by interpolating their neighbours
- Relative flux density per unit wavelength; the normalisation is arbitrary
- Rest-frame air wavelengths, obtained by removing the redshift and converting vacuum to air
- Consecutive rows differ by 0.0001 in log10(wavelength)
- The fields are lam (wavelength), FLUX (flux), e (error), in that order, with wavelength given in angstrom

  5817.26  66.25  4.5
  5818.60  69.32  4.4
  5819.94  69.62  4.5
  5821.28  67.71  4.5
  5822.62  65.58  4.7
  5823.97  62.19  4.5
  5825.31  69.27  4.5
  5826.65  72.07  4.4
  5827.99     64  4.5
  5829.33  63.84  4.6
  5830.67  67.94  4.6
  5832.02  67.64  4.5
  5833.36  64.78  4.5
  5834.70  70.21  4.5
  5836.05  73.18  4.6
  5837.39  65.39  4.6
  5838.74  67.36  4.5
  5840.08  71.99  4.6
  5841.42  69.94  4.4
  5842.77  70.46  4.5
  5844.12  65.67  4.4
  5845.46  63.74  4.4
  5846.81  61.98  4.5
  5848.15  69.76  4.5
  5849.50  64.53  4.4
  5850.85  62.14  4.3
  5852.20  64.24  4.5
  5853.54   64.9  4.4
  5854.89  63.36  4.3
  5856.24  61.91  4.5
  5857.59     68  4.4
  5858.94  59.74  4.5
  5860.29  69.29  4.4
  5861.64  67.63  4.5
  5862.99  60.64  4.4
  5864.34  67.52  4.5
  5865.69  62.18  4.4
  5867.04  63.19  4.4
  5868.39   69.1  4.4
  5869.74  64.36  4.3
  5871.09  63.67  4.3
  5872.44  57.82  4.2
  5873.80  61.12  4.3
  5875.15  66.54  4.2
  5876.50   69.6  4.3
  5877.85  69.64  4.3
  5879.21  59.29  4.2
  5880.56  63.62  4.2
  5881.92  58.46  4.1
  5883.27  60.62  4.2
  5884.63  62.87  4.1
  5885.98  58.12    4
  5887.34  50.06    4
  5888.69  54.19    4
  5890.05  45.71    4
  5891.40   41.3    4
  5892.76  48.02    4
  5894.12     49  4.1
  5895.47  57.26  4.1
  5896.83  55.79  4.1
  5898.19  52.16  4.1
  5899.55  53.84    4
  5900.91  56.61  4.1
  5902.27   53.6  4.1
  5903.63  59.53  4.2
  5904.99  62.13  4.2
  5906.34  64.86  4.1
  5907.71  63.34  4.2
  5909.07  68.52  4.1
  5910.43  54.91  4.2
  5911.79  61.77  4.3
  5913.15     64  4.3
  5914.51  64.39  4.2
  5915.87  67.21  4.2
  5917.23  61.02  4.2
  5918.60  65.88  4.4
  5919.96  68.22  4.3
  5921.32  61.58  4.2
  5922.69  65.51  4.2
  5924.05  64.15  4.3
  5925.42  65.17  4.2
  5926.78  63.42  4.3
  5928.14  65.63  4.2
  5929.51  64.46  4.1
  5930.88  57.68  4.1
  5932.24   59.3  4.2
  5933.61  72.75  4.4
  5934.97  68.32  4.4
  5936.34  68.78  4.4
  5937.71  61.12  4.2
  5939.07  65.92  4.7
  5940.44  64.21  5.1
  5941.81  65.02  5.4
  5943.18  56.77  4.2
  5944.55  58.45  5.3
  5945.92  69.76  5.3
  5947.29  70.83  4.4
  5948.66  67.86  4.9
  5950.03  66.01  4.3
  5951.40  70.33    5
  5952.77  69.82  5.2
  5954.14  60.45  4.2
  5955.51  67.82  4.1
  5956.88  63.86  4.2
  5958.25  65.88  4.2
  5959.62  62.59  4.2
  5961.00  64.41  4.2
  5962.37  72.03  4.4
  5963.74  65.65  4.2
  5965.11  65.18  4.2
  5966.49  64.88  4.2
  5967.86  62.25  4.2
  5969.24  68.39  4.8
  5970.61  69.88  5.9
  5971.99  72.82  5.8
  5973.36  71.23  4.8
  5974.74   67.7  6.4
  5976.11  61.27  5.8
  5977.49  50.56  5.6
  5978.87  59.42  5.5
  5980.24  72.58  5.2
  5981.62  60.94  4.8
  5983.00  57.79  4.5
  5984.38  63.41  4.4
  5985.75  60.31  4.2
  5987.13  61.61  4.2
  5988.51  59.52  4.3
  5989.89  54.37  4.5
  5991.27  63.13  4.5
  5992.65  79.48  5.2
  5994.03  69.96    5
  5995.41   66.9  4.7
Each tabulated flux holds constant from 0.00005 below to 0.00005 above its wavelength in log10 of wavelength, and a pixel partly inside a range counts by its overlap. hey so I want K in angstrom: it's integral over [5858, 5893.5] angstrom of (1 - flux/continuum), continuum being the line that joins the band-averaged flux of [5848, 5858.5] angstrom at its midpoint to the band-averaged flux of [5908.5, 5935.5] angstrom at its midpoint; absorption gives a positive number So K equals 2.1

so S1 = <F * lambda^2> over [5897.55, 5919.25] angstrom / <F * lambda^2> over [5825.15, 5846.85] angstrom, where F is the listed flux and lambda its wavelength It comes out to 0.92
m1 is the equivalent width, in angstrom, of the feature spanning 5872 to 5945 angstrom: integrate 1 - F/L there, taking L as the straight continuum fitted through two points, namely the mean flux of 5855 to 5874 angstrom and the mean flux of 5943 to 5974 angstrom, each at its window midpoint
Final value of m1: 5.02 angstrom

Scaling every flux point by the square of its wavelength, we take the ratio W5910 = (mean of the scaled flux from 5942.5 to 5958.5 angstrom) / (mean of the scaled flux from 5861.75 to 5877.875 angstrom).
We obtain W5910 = 1.05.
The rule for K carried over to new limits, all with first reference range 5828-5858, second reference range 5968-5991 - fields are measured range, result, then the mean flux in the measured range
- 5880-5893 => 2.18 angstrom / 54.4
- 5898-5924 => 1.22 angstrom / 61.8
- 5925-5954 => -0.49 angstrom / 65.2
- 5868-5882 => 0.34 angstrom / 64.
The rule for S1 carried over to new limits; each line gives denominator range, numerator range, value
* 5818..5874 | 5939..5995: 1.03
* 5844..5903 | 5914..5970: 1.10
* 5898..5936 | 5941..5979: 1.06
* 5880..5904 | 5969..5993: 1.21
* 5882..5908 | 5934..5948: 1.20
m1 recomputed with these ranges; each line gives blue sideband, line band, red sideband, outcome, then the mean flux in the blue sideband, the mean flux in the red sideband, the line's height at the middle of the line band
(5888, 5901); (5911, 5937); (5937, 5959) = -2.5 angstrom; 51.2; 65.3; 58.9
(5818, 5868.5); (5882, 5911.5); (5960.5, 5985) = 4.4 angstrom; 66.3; 65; 65.8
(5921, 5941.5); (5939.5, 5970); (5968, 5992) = -0.8 angstrom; 64.6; 63.2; 63.9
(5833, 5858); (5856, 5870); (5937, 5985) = 0.3 angstrom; 66.5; 65.1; 66.3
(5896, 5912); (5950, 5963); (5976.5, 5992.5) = -1.3 angstrom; 58.8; 61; 60.2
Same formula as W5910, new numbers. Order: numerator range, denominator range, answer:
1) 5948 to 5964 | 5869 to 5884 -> 1.08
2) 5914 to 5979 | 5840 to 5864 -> 1.03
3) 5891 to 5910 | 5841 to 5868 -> 0.88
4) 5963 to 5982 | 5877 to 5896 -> 1.21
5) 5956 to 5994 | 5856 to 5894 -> 1.10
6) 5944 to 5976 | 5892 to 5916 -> 1.16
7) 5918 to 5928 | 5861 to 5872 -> 1.02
